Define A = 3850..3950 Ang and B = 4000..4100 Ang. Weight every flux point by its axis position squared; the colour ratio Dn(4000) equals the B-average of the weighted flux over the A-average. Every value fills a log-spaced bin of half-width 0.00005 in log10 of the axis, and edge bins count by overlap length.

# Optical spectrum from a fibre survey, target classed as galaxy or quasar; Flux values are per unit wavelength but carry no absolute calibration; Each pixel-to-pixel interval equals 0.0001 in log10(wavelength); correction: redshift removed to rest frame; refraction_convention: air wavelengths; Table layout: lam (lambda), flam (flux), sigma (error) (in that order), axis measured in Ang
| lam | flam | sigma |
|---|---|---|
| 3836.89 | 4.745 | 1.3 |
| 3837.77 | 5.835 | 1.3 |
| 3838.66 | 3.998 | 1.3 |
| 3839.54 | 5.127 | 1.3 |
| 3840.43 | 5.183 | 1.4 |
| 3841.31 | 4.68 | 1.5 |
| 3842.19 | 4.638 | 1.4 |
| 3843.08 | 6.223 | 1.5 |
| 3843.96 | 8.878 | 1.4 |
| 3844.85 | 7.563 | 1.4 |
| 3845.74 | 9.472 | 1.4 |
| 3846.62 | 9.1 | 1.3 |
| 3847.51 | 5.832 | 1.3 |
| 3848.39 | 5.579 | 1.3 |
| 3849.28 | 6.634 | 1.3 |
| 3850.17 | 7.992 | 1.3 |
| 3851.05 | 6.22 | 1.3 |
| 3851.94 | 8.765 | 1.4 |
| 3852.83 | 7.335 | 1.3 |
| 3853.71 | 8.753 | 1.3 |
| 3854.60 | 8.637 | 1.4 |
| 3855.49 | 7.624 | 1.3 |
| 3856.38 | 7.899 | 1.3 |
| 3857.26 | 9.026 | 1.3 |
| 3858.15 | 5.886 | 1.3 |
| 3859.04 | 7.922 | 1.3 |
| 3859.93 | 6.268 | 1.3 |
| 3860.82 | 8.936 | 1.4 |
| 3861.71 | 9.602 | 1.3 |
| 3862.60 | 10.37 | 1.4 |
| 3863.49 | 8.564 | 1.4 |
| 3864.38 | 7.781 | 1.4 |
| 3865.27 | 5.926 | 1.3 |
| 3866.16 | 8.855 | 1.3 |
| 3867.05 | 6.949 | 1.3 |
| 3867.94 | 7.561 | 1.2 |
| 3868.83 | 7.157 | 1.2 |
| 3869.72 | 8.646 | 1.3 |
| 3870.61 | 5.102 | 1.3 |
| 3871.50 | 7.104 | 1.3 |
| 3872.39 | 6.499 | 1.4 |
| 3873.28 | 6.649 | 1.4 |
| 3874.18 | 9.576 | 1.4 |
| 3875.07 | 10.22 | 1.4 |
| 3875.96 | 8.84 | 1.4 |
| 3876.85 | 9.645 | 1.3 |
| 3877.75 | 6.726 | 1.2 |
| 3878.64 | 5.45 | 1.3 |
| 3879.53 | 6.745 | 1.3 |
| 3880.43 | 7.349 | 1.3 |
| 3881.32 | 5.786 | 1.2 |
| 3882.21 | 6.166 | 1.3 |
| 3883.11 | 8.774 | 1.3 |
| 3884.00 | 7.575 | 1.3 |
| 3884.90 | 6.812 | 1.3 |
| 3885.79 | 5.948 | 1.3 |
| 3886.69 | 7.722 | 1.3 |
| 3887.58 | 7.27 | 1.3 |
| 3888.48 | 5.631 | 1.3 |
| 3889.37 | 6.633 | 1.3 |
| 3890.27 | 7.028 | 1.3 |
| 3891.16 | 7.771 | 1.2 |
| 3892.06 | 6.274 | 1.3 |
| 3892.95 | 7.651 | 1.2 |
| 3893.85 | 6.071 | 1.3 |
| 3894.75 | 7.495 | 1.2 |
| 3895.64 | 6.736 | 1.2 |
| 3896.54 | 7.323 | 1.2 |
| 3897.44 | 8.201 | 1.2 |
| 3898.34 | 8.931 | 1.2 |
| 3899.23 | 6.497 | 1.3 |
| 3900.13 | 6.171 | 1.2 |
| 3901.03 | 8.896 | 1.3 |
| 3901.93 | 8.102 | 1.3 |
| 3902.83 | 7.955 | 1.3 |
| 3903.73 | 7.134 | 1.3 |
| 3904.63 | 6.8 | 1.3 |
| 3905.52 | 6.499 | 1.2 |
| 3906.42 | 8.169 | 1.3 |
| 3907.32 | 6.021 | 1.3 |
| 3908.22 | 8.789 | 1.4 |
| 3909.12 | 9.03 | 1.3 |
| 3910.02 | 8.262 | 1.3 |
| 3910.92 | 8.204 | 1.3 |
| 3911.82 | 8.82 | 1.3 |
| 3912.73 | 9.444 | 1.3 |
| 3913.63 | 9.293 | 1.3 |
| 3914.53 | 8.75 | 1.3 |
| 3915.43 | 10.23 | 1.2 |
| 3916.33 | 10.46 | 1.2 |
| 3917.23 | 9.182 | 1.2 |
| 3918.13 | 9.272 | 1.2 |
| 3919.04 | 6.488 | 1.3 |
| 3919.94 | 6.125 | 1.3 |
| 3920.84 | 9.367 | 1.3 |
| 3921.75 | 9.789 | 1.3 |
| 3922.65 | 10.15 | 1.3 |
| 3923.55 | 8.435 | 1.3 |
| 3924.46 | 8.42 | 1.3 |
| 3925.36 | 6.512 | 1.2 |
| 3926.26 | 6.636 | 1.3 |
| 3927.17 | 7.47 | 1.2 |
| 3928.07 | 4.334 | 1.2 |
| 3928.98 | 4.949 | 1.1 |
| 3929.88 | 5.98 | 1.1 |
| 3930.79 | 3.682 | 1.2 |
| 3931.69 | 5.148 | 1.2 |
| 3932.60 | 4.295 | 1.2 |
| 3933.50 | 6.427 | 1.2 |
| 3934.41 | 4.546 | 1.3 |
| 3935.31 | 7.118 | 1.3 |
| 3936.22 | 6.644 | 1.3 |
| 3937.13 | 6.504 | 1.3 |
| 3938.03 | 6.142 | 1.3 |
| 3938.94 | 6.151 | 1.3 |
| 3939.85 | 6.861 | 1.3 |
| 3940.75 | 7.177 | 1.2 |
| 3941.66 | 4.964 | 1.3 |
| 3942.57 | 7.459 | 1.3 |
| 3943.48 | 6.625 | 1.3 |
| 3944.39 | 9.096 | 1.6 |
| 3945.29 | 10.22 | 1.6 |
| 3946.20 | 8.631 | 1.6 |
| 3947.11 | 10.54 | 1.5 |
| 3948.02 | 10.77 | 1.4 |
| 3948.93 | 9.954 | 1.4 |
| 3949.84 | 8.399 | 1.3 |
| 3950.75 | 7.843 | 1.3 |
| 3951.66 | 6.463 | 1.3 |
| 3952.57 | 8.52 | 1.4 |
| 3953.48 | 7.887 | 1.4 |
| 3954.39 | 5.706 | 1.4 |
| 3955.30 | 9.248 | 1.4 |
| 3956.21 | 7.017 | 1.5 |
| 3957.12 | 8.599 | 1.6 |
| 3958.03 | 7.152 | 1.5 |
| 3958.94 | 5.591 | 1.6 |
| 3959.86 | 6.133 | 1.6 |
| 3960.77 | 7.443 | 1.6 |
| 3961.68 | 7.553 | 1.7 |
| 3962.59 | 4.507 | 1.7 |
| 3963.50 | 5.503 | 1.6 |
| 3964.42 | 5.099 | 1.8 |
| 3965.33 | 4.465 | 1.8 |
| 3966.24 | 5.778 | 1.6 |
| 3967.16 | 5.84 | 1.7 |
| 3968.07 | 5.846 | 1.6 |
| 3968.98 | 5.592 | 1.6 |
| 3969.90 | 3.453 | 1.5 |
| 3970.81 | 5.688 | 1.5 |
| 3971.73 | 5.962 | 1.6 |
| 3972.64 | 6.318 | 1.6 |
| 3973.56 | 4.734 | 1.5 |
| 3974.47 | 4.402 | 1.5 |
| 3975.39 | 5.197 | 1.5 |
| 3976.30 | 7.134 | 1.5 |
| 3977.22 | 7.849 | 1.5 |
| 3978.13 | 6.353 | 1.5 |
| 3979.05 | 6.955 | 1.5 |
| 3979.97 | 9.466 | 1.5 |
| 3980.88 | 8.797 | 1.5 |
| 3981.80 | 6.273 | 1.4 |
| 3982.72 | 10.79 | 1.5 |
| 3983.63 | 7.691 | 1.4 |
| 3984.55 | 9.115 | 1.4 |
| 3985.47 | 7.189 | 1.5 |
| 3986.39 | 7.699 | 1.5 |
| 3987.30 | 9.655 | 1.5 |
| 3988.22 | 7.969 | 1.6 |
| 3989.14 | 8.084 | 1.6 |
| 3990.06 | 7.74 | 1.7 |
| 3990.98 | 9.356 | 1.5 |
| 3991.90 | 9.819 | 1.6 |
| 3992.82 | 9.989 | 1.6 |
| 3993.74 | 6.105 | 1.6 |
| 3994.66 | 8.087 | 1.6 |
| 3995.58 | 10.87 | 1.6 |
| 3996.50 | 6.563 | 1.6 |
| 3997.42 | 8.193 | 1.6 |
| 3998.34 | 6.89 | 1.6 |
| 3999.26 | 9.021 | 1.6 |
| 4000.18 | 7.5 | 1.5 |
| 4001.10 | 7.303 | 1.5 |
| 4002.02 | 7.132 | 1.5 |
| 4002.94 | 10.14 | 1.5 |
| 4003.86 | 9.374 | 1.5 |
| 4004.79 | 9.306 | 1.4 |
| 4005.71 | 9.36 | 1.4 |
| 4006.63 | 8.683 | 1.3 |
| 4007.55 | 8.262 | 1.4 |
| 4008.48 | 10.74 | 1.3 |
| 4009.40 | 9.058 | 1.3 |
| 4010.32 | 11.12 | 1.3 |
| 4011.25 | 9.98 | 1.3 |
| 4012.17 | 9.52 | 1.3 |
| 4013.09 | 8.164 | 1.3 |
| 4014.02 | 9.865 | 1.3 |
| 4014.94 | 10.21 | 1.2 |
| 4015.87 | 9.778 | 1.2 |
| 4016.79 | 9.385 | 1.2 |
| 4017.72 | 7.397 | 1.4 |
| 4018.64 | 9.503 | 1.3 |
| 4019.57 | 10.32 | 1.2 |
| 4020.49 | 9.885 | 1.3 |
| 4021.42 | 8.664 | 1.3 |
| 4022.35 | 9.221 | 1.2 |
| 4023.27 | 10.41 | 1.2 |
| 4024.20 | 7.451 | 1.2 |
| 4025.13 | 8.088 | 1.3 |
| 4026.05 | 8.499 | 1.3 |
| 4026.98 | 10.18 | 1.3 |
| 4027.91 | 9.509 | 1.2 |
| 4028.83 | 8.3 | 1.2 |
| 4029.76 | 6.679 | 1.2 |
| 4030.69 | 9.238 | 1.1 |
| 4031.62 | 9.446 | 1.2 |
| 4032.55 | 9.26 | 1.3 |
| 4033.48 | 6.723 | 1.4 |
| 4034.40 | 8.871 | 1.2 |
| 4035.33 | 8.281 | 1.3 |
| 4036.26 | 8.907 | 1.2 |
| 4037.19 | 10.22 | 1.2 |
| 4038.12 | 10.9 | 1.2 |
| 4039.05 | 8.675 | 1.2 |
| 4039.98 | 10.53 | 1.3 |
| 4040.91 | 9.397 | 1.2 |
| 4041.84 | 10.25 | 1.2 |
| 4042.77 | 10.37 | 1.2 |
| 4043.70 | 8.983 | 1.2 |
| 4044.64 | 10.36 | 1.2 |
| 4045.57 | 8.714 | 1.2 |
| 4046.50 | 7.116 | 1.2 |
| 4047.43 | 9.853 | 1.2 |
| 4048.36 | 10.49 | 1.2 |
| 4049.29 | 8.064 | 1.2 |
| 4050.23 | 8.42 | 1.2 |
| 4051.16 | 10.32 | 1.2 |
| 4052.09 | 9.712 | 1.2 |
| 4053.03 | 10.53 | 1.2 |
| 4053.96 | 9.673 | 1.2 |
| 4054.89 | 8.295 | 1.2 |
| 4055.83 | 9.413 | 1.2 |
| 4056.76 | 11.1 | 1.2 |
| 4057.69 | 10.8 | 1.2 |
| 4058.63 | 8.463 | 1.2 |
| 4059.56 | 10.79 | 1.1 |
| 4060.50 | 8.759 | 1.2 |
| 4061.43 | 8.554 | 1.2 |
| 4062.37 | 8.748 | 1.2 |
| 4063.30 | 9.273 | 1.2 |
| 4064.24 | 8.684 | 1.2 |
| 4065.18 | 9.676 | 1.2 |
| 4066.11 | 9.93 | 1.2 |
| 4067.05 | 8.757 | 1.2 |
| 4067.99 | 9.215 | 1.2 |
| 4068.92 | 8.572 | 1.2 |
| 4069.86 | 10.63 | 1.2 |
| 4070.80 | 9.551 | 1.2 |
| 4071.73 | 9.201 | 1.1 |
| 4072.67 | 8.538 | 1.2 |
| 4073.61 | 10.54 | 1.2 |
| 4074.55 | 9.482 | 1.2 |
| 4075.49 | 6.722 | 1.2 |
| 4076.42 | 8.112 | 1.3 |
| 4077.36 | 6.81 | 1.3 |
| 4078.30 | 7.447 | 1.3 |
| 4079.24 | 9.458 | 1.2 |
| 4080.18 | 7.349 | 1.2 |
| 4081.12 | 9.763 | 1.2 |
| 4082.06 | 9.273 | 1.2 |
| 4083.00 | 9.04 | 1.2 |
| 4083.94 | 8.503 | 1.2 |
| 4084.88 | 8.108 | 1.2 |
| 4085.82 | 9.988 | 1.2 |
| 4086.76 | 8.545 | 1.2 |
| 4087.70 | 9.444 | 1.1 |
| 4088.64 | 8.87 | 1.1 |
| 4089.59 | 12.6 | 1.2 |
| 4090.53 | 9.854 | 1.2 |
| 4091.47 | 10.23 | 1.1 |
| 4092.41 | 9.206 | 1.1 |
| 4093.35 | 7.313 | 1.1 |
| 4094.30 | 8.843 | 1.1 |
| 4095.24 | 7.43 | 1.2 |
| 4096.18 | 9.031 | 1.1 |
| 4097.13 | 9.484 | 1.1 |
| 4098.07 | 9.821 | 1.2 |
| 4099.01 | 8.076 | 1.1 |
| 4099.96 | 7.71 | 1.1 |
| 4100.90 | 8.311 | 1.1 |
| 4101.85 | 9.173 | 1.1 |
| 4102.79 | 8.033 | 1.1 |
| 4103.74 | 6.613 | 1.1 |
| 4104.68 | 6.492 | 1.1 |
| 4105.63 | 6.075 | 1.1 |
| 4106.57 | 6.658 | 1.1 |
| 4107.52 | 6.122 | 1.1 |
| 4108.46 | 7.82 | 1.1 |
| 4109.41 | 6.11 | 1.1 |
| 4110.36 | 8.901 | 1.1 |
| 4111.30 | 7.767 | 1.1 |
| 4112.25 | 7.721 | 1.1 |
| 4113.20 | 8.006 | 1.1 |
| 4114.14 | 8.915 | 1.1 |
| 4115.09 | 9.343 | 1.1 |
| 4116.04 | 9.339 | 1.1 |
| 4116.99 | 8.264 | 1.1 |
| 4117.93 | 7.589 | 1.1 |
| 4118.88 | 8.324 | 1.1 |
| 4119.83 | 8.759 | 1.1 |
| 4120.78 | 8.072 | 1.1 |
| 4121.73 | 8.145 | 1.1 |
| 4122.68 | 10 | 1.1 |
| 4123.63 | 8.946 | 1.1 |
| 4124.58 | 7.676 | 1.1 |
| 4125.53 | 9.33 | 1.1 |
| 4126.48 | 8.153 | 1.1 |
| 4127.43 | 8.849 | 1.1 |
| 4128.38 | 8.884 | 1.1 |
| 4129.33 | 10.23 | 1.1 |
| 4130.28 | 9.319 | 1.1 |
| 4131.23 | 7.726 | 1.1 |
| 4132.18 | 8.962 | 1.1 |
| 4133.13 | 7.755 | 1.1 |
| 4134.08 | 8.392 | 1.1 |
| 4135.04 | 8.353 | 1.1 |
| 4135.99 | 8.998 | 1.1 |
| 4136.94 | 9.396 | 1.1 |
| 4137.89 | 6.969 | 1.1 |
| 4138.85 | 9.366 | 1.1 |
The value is 1.3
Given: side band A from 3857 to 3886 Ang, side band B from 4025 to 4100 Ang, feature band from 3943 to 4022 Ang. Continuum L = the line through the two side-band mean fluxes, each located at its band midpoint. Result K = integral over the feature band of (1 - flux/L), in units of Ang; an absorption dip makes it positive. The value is 5.2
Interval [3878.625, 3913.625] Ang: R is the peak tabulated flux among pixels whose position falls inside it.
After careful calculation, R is 9.444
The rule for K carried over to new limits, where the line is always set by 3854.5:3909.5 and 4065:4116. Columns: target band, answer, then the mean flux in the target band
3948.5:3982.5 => 5.5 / 6.64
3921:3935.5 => 2.2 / 6.54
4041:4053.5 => -1.7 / 9.47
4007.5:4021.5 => -2.3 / 9.55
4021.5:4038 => -1.1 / 8.82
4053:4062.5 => -1.3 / 9.54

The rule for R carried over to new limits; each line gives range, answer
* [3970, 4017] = 11.12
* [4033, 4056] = 10.9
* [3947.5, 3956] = 10.77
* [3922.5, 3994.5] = 10.79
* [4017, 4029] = 10.41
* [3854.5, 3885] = 10.37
